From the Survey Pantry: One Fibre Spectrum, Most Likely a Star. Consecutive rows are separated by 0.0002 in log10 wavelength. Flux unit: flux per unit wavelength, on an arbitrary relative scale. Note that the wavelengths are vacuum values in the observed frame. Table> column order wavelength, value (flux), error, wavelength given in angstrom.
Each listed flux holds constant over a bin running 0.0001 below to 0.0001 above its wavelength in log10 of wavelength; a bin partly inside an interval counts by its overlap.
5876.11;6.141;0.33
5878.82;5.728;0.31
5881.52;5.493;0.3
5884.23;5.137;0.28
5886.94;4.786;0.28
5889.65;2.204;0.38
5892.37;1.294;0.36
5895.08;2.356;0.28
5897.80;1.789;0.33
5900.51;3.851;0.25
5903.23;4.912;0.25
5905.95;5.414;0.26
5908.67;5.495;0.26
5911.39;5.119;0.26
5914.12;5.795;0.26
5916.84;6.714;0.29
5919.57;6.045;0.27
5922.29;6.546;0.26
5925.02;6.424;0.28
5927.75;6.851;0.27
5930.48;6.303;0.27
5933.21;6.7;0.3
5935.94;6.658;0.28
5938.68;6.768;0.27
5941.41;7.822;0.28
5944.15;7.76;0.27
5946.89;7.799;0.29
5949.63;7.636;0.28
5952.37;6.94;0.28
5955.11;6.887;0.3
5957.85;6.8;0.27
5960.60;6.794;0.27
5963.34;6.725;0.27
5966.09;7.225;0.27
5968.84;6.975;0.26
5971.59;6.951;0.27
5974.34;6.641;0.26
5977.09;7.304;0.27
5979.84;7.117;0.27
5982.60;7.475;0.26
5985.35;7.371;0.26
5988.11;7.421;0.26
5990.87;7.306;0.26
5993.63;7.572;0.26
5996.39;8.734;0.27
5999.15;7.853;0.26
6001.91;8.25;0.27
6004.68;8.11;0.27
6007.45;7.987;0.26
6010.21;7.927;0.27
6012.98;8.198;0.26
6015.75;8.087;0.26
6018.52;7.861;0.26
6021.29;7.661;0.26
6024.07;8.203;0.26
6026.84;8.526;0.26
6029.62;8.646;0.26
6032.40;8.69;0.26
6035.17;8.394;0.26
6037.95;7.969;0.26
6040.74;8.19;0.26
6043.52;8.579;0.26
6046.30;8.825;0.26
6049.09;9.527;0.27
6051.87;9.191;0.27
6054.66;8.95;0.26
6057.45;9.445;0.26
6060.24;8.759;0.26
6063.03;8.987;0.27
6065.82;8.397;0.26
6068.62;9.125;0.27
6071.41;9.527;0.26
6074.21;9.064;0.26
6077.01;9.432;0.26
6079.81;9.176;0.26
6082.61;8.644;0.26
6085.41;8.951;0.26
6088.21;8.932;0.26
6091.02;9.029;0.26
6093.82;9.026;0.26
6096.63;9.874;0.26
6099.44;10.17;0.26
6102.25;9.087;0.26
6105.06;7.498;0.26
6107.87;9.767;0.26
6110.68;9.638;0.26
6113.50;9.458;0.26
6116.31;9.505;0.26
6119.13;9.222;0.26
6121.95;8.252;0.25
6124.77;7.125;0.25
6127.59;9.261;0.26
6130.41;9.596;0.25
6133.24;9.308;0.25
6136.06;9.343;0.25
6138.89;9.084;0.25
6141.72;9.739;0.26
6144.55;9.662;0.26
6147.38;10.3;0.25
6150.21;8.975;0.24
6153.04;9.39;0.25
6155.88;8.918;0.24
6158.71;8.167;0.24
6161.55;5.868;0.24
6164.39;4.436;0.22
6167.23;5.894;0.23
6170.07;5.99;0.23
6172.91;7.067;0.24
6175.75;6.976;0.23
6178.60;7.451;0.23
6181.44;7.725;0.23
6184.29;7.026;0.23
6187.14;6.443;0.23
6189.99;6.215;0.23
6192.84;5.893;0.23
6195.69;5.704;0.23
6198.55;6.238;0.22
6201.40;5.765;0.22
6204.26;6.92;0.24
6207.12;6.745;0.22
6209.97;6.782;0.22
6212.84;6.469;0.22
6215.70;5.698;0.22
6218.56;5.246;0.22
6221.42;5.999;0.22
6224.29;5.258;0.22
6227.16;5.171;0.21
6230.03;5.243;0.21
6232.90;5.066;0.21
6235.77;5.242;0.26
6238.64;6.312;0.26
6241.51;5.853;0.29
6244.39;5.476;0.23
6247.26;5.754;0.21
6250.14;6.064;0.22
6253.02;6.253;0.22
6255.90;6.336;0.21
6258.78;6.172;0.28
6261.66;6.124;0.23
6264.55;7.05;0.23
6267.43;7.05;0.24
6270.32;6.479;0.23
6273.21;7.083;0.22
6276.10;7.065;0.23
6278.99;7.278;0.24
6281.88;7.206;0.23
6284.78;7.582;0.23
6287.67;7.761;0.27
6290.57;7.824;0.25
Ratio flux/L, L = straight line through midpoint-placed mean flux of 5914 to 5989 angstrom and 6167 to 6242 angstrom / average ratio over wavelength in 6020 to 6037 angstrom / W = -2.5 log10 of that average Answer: -0.24 mag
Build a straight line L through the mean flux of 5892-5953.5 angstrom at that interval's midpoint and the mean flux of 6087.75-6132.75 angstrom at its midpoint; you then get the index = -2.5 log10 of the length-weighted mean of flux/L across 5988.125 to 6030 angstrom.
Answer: -0.10 mag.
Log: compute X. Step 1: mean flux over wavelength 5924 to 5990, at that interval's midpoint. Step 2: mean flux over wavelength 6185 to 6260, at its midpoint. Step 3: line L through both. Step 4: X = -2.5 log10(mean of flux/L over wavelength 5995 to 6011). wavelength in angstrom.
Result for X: -0.186 mag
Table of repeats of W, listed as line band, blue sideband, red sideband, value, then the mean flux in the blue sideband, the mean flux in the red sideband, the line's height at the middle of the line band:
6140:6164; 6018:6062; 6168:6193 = -0.21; 8.61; 6.78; 7.15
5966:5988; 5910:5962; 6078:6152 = 0.03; 6.76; 9.18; 7.31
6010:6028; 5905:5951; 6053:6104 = 0.01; 6.59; 9.13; 8.13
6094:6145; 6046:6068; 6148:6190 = -0.15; 9.02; 7.19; 8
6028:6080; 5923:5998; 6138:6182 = -0.19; 7.14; 7.84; 7.47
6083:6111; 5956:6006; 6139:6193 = -0.22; 7.36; 7.55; 7.48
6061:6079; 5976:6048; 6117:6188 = -0.13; 8.02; 8.07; 8.04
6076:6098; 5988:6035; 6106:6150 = -0.03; 8.09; 9.26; 8.85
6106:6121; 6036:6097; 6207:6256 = -0.17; 8.96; 5.79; 8.06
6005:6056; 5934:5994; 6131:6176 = -0.12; 7.17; 8.12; 7.5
